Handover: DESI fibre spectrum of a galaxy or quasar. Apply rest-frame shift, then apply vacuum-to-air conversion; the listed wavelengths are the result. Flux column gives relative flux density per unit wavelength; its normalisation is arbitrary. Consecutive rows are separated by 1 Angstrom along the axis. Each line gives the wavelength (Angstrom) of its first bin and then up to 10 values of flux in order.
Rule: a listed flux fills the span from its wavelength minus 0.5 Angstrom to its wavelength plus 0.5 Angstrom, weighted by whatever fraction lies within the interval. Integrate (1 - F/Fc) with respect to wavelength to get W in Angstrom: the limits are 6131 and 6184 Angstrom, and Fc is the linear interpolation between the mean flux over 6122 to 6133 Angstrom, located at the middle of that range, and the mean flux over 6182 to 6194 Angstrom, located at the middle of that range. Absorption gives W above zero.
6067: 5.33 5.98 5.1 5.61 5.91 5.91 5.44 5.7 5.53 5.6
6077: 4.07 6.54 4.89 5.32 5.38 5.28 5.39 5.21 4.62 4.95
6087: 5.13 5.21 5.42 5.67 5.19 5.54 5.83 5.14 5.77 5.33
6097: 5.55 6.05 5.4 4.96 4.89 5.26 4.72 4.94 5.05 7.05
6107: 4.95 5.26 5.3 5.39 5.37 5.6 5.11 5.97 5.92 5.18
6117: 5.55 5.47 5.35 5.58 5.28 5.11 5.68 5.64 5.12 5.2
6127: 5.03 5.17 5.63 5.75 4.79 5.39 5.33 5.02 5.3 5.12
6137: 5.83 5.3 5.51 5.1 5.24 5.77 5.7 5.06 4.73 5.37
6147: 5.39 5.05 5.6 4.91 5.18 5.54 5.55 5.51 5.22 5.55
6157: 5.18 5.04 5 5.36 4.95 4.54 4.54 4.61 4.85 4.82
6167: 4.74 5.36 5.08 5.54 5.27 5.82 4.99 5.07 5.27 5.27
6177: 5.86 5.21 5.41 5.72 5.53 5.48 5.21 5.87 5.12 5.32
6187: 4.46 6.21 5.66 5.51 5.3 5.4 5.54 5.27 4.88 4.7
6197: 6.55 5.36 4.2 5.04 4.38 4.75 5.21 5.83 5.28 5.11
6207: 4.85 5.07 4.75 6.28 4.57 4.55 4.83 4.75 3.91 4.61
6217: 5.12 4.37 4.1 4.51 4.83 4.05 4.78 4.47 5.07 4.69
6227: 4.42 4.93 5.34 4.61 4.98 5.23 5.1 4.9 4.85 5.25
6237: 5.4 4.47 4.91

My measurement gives 1.2 Angstrom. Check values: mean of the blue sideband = 5.33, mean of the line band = 5.25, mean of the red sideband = 5.41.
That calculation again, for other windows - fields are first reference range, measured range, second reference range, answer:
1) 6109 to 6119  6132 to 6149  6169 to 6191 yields 0.4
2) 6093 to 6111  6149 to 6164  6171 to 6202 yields 0.5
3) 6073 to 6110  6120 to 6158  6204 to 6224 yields -1.5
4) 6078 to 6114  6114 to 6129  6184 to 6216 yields -0.3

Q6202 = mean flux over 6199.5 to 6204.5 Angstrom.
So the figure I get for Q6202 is 5.04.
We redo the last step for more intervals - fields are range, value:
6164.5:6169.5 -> 4.97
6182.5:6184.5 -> 5.54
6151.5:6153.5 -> 5.54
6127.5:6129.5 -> 5.4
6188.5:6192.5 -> 5.47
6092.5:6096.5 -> 5.52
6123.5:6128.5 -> 5.23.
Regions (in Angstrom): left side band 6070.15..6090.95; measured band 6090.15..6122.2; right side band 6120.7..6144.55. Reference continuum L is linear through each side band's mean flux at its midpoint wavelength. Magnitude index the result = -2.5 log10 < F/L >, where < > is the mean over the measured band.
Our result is -0.01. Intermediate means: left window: 5.36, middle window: 5.41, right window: 5.34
